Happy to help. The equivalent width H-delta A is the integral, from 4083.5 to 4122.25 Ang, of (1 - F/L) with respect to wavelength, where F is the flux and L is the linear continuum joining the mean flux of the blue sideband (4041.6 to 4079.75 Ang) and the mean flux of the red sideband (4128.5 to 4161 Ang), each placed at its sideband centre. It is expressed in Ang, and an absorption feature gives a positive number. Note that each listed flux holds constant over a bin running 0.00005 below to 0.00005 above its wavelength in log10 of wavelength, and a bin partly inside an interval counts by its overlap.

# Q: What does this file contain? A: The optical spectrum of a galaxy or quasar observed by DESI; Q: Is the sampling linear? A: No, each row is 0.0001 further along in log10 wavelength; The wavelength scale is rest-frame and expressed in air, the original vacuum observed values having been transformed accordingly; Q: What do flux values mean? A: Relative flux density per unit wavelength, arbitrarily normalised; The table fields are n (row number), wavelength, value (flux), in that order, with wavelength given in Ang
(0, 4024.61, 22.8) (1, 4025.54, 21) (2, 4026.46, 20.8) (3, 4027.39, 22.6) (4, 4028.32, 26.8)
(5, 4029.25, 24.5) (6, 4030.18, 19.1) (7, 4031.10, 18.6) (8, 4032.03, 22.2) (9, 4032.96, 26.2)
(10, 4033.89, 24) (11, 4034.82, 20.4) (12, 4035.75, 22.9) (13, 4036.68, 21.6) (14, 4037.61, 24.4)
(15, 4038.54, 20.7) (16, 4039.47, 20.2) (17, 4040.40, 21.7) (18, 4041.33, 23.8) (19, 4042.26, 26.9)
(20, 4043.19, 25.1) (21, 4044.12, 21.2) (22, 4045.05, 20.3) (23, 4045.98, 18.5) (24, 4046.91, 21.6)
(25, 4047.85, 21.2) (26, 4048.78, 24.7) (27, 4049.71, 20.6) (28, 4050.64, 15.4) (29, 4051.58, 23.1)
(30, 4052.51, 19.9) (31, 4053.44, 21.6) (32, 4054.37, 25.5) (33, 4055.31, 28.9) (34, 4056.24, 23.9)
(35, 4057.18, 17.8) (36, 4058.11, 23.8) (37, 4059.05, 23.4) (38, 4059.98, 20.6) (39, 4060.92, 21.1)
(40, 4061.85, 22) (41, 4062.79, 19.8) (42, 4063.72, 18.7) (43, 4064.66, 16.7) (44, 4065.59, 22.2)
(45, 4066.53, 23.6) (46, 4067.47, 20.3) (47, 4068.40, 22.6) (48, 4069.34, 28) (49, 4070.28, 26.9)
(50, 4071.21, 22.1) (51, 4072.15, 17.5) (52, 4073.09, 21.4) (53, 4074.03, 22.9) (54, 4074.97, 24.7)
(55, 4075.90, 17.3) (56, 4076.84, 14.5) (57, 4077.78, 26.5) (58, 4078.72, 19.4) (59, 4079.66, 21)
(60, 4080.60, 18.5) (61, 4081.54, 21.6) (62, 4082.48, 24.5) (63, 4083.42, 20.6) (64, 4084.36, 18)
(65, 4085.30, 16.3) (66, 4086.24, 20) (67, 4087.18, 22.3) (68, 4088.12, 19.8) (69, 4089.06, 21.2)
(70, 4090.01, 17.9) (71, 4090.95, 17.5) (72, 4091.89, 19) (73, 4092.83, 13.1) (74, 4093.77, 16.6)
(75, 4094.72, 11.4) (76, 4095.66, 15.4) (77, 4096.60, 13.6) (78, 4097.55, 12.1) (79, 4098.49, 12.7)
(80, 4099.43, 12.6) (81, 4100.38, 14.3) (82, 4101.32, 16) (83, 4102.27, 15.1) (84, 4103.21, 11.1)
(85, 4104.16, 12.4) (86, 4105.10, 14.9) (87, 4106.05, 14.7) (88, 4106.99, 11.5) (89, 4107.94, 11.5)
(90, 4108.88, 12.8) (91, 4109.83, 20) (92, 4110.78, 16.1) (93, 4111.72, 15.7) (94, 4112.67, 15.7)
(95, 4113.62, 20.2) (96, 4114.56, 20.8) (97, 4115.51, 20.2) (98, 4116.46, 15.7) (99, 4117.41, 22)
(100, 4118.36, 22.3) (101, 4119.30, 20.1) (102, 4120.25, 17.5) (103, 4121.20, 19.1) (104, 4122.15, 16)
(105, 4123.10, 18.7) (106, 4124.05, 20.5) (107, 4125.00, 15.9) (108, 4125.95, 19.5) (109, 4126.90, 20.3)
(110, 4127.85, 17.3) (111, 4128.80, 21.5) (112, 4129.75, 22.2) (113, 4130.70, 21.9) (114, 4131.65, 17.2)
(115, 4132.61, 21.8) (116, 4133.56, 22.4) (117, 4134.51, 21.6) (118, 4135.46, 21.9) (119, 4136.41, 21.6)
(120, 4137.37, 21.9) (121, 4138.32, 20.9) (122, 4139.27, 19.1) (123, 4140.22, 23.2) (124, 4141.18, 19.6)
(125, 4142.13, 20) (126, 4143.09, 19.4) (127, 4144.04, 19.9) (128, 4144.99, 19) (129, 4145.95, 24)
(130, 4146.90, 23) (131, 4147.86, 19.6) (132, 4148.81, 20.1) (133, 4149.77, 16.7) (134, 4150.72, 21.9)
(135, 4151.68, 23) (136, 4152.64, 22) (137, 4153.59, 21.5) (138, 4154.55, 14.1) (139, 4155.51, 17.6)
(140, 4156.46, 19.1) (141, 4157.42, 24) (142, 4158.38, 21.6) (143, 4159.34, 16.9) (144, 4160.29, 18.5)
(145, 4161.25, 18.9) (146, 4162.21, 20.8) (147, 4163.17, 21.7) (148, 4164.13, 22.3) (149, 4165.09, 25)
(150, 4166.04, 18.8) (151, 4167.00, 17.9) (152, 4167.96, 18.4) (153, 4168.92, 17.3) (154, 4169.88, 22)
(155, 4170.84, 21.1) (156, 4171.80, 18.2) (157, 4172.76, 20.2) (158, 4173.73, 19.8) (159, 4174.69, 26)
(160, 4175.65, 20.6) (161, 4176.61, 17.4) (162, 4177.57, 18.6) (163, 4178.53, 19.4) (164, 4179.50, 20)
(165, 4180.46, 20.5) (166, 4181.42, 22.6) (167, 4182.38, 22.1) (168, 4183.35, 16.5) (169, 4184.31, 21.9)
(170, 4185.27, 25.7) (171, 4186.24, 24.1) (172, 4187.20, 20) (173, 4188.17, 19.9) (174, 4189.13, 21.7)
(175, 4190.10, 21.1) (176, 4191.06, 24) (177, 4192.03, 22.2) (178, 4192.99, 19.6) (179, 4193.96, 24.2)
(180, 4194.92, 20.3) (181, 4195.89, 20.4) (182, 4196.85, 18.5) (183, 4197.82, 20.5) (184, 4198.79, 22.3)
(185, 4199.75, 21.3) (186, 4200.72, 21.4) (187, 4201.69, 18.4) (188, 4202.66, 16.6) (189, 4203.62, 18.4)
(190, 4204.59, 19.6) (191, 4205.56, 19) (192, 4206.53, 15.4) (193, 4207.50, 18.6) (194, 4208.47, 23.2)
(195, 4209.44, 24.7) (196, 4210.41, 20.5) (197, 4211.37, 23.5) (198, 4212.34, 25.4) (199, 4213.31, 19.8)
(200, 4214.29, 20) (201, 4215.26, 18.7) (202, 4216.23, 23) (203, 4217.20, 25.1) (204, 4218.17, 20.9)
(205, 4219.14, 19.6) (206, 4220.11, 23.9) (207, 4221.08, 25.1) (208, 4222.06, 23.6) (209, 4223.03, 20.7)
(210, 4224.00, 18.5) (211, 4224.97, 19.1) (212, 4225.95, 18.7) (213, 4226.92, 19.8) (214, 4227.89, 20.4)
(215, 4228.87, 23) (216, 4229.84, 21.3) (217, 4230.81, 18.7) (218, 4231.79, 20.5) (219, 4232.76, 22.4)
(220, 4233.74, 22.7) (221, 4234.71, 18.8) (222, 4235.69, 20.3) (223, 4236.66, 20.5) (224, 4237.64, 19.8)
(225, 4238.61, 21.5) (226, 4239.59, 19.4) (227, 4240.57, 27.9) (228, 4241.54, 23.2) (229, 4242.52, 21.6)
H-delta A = 8.5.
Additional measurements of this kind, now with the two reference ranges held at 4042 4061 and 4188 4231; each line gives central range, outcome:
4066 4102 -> 4.7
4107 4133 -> 3.8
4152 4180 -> 1.6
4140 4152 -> 0.4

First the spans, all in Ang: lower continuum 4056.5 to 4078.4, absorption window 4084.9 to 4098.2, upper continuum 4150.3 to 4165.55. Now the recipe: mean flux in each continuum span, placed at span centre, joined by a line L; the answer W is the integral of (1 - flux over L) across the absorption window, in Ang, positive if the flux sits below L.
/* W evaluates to 2.8 Ang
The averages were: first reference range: 21.5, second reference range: 20.5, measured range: 16.8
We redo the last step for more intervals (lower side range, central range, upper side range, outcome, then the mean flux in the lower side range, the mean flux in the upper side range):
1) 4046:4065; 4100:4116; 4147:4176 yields 4.12 Ang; 21.5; 20.2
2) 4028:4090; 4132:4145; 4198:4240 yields 0.20 Ang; 21.7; 20.8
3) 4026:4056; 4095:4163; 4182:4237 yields 9.83 Ang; 22.4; 21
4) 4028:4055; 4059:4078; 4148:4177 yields 0.23 Ang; 22.2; 20.1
